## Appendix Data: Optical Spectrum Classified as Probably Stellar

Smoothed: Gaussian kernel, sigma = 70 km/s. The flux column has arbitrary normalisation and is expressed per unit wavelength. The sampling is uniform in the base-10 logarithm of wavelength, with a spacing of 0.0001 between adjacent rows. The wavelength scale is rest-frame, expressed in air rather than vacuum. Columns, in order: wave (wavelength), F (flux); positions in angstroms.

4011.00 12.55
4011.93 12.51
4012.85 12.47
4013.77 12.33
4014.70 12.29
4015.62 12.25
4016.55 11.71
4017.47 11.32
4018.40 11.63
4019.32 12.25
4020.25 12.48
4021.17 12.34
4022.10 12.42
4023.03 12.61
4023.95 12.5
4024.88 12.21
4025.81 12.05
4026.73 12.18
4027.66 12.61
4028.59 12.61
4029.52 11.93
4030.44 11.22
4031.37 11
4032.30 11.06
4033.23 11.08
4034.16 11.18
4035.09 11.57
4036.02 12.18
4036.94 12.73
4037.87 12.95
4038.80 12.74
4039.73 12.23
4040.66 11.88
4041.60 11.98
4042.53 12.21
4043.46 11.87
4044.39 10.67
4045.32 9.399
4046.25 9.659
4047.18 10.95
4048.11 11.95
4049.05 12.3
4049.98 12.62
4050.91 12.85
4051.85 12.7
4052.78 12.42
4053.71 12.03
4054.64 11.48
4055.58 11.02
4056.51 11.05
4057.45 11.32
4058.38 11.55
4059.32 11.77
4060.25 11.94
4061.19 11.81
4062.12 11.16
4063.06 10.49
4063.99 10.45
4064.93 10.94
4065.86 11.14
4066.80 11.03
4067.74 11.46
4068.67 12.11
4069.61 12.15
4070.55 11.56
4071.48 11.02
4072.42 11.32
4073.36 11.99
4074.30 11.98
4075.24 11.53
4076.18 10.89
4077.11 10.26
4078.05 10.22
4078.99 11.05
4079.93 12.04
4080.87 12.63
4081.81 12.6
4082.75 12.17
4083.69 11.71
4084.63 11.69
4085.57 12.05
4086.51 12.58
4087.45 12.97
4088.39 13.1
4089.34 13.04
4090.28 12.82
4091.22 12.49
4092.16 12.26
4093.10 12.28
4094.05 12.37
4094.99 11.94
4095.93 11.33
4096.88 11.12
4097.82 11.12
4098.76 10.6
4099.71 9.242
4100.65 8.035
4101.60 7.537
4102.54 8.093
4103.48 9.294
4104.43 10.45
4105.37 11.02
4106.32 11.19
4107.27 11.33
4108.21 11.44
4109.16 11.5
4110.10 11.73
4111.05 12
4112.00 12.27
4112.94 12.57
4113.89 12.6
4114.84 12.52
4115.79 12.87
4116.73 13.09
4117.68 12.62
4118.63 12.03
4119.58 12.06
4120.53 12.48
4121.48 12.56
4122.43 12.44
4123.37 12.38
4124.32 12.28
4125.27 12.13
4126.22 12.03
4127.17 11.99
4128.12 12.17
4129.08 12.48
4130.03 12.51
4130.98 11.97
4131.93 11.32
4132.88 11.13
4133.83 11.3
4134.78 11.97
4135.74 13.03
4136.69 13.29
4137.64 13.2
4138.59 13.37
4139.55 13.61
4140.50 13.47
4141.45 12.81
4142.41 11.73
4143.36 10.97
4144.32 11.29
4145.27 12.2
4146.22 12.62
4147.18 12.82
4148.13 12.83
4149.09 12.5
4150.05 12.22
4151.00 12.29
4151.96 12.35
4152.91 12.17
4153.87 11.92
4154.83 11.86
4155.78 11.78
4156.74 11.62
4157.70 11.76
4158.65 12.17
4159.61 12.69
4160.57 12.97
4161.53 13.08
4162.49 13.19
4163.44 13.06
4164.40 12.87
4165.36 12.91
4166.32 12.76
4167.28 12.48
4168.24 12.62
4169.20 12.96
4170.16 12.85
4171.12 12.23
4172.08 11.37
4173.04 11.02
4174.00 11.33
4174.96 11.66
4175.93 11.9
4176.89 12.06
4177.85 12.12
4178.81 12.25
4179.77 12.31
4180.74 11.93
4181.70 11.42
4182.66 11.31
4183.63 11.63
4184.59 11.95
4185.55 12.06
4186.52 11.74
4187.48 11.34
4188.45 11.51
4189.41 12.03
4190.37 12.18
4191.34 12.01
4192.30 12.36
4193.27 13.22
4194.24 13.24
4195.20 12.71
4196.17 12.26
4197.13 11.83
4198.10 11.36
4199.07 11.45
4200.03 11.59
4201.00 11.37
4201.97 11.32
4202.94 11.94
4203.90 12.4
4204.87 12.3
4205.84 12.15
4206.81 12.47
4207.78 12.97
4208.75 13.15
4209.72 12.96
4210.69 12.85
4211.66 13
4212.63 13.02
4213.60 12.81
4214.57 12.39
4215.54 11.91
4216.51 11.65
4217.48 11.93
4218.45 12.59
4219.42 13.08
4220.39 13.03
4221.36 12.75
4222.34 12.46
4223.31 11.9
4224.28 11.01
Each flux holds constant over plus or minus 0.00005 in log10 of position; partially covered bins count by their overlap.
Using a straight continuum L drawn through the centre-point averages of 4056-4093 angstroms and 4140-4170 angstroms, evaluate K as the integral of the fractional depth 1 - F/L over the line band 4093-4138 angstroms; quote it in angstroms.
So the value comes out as 1.7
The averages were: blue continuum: 11.7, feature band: 11.6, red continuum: 12.4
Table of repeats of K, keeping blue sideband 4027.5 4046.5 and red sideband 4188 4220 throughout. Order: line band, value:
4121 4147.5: -0.62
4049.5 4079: 0.71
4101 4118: 0.91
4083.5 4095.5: -0.56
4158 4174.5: -0.45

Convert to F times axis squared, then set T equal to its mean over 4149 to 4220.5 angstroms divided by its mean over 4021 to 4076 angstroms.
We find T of 1.1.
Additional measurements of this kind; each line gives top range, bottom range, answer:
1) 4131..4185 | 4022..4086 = 1.10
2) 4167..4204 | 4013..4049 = 1.09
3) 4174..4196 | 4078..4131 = 1.06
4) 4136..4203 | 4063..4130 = 1.09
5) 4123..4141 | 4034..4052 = 1.10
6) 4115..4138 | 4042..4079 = 1.11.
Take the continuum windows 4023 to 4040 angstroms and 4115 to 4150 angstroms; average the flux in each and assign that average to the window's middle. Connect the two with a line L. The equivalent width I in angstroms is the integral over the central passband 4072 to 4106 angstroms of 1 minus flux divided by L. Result 2.5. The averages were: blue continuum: 12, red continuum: 12.4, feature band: 11.3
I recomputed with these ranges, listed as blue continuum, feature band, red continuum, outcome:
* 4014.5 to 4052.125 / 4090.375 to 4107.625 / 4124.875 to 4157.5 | 2.03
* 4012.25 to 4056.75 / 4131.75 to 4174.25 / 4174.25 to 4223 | -0.89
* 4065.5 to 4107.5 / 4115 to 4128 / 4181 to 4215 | -0.86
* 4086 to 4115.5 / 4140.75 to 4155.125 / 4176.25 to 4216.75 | -0.52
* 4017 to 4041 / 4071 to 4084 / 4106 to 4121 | 0.62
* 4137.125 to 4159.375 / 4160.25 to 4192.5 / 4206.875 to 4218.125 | 0.76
